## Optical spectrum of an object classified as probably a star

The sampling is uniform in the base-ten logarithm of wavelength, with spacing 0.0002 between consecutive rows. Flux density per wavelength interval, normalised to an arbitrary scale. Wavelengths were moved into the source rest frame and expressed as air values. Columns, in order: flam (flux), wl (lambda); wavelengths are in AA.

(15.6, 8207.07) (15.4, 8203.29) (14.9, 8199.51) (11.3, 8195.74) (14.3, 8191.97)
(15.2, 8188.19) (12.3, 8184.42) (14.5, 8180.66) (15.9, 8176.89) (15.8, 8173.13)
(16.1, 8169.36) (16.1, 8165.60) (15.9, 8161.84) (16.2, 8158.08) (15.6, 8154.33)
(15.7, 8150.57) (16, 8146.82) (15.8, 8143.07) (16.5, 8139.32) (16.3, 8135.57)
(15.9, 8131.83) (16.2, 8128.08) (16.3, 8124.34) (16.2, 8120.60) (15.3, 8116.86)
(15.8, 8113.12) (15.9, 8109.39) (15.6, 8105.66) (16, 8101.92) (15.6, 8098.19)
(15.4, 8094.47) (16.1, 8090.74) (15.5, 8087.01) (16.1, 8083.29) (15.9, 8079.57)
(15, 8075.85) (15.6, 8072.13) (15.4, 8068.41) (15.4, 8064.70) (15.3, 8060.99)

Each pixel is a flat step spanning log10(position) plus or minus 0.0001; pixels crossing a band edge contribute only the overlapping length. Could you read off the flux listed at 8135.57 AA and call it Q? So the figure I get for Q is 16.3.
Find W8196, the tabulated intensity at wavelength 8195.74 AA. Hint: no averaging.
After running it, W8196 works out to 11.3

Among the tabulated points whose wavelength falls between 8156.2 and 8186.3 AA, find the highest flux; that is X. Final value 16.2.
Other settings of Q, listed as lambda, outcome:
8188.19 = 15.2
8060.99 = 15.3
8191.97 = 14.3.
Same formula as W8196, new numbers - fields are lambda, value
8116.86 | 15.3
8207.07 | 15.6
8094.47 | 15.4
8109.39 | 15.9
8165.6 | 16.1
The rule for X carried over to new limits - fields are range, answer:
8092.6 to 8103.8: 16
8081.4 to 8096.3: 16.1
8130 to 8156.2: 16.5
